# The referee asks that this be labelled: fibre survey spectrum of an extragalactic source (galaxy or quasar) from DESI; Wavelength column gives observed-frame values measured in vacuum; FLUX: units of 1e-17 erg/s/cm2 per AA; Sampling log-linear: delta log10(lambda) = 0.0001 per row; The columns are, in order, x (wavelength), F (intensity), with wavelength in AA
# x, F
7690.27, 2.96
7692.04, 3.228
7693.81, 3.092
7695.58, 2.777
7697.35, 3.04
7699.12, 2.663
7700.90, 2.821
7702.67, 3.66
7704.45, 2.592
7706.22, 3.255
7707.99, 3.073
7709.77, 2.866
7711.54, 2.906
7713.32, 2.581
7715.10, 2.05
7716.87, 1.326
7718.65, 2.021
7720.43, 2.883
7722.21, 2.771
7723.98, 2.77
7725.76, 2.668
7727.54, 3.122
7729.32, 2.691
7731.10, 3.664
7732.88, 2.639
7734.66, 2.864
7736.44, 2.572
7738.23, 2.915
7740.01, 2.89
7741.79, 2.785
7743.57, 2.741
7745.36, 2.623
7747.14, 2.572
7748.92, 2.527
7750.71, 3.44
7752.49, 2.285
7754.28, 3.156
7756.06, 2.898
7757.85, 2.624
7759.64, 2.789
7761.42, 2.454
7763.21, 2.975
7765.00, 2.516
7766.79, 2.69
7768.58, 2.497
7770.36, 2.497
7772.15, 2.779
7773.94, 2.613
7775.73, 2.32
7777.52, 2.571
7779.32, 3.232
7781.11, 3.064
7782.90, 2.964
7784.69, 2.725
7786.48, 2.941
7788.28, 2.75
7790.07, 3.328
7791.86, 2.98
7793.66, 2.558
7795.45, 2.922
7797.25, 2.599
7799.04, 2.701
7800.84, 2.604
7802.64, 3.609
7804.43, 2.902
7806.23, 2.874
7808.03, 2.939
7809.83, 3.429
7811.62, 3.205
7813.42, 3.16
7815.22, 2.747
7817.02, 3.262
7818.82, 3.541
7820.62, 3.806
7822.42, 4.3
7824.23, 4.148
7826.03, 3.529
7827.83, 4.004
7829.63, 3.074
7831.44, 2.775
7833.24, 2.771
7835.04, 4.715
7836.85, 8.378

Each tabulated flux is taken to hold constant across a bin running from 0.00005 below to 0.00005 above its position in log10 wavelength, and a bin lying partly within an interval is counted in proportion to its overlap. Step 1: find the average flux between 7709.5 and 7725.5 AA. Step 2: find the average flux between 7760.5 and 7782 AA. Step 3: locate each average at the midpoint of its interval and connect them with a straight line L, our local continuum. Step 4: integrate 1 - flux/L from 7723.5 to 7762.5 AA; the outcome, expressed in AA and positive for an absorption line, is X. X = -3.7 AA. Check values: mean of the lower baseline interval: 2.46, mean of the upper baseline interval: 2.68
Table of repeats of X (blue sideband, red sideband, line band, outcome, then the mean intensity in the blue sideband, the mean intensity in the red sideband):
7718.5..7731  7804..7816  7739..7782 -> 2.6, 2.81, 3.04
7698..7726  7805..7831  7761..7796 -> 4.1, 2.68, 3.41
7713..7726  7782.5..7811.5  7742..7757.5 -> -1.1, 2.36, 2.93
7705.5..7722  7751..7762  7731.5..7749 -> -0.5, 2.55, 2.75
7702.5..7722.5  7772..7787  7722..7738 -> -1.2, 2.63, 2.8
